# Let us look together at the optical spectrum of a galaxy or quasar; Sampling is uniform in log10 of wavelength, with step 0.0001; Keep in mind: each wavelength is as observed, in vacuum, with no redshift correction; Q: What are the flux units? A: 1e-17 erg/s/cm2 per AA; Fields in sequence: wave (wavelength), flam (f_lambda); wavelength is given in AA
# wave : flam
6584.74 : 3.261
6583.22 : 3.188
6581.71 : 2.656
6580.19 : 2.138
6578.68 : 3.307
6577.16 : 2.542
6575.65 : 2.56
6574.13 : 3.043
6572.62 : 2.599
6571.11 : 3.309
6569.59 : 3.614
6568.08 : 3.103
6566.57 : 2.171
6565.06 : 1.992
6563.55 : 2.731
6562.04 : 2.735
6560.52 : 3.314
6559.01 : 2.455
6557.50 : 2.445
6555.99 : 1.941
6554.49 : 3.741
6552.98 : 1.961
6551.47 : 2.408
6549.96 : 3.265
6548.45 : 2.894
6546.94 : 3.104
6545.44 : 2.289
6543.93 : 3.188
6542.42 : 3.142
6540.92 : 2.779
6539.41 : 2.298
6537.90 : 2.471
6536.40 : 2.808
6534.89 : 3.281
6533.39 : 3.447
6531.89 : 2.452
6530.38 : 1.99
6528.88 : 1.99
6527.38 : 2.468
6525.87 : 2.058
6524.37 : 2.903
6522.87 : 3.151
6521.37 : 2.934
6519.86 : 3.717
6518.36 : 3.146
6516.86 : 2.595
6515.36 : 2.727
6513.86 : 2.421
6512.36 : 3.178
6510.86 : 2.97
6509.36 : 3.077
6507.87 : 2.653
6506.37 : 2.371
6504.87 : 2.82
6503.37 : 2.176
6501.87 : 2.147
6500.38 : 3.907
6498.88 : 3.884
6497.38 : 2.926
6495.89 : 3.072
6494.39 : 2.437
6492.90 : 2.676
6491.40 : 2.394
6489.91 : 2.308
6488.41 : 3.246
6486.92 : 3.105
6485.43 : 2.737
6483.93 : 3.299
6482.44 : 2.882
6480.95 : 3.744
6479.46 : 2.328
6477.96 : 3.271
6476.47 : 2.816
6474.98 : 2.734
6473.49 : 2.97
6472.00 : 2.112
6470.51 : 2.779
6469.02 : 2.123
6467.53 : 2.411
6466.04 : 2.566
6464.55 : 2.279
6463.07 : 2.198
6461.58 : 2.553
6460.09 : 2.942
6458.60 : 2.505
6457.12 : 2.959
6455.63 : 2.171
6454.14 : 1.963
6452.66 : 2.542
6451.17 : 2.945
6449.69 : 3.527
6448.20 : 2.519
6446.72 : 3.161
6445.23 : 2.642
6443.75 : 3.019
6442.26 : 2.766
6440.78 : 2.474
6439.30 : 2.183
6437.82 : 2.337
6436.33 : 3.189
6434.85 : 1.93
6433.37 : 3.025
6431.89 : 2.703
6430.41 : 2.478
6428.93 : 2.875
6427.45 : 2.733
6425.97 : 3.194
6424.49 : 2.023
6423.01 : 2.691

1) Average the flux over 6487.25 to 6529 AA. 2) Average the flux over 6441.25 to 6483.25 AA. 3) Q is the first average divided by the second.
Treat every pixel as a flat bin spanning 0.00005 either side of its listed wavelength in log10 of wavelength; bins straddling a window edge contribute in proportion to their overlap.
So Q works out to 1.0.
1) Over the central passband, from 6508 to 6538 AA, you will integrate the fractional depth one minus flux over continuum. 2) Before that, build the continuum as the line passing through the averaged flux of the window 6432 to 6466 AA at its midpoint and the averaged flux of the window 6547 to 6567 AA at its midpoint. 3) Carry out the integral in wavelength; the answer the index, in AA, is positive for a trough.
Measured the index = -1.8 AA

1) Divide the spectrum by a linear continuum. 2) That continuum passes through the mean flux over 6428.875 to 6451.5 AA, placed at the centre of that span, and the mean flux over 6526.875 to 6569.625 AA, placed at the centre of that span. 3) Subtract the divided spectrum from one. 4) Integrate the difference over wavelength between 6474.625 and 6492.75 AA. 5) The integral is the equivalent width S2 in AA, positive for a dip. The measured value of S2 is -1.3 AA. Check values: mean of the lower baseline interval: 2.73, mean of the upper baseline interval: 2.69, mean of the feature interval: 2.9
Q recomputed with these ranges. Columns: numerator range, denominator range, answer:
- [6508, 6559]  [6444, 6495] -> 1.02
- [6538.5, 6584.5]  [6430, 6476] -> 1.06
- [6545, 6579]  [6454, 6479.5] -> 1.08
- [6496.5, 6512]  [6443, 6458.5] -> 1.06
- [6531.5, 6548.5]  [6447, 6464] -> 1.08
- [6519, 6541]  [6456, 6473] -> 1.09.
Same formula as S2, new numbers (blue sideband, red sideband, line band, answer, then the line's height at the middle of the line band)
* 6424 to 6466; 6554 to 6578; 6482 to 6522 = -2.7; 2.7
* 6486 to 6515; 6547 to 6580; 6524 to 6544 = 1.1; 2.79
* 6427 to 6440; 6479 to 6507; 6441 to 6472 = 1.1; 2.71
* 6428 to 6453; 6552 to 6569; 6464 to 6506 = -1.7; 2.68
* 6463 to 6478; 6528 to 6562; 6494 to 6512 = -1.8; 2.62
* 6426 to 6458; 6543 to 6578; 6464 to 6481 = 0.4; 2.7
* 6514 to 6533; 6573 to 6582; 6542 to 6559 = -0.3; 2.69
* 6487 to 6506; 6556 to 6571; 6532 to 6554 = -0.5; 2.75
